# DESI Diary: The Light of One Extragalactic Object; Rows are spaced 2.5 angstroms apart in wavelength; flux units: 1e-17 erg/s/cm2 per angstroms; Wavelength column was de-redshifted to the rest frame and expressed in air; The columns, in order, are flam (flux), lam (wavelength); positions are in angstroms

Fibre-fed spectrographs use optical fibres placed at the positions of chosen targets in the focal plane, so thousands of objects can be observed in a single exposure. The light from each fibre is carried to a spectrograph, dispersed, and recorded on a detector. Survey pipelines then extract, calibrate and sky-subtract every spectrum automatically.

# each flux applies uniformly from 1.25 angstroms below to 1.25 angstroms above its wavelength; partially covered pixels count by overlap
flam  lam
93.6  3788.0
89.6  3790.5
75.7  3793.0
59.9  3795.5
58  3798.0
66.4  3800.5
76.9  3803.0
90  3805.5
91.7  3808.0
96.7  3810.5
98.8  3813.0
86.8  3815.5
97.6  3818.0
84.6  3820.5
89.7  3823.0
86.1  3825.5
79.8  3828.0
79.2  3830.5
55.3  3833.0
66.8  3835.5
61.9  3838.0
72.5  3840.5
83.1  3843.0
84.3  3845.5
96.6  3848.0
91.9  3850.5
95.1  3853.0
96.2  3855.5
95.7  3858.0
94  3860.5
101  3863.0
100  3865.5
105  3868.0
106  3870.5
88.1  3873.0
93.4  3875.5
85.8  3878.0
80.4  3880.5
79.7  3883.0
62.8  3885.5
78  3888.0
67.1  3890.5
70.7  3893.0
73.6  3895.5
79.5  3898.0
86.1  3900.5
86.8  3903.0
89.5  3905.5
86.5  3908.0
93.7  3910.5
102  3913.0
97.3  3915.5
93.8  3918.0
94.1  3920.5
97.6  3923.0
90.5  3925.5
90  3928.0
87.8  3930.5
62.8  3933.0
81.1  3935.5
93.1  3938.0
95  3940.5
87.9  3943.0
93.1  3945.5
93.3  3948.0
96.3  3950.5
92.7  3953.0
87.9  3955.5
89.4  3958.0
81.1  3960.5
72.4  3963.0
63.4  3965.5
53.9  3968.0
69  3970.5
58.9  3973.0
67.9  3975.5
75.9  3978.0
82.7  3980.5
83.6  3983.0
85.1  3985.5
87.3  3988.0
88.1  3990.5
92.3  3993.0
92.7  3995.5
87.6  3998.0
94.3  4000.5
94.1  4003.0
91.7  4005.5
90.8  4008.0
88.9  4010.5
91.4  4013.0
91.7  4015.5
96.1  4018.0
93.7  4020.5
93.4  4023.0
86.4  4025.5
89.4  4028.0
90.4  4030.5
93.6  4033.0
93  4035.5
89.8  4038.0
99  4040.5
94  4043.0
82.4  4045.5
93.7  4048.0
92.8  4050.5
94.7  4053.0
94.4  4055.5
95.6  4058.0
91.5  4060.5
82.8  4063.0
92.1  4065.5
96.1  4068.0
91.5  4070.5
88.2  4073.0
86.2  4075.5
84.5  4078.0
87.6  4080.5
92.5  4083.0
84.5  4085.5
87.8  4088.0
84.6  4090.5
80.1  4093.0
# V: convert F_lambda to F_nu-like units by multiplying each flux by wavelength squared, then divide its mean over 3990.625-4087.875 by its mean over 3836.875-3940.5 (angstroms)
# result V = 1.13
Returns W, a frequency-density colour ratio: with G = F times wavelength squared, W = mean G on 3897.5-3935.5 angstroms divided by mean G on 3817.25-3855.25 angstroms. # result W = 1.14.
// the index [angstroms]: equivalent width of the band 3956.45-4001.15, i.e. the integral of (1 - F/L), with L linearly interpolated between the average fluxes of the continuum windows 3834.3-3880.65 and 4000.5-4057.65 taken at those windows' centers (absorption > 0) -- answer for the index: 6.05 angstroms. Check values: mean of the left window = 89.6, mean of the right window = 92.2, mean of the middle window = 79.1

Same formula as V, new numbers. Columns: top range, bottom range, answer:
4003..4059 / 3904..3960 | 1.07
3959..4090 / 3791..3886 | 1.13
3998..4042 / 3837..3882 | 1.10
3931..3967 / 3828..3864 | 1.07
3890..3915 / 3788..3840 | 1.11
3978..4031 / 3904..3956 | 1.03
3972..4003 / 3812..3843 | 1.14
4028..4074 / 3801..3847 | 1.26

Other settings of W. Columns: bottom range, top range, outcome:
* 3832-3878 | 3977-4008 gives 1.07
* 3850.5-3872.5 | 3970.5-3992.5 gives 0.85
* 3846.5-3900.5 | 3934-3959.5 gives 1.07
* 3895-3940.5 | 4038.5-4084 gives 1.11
